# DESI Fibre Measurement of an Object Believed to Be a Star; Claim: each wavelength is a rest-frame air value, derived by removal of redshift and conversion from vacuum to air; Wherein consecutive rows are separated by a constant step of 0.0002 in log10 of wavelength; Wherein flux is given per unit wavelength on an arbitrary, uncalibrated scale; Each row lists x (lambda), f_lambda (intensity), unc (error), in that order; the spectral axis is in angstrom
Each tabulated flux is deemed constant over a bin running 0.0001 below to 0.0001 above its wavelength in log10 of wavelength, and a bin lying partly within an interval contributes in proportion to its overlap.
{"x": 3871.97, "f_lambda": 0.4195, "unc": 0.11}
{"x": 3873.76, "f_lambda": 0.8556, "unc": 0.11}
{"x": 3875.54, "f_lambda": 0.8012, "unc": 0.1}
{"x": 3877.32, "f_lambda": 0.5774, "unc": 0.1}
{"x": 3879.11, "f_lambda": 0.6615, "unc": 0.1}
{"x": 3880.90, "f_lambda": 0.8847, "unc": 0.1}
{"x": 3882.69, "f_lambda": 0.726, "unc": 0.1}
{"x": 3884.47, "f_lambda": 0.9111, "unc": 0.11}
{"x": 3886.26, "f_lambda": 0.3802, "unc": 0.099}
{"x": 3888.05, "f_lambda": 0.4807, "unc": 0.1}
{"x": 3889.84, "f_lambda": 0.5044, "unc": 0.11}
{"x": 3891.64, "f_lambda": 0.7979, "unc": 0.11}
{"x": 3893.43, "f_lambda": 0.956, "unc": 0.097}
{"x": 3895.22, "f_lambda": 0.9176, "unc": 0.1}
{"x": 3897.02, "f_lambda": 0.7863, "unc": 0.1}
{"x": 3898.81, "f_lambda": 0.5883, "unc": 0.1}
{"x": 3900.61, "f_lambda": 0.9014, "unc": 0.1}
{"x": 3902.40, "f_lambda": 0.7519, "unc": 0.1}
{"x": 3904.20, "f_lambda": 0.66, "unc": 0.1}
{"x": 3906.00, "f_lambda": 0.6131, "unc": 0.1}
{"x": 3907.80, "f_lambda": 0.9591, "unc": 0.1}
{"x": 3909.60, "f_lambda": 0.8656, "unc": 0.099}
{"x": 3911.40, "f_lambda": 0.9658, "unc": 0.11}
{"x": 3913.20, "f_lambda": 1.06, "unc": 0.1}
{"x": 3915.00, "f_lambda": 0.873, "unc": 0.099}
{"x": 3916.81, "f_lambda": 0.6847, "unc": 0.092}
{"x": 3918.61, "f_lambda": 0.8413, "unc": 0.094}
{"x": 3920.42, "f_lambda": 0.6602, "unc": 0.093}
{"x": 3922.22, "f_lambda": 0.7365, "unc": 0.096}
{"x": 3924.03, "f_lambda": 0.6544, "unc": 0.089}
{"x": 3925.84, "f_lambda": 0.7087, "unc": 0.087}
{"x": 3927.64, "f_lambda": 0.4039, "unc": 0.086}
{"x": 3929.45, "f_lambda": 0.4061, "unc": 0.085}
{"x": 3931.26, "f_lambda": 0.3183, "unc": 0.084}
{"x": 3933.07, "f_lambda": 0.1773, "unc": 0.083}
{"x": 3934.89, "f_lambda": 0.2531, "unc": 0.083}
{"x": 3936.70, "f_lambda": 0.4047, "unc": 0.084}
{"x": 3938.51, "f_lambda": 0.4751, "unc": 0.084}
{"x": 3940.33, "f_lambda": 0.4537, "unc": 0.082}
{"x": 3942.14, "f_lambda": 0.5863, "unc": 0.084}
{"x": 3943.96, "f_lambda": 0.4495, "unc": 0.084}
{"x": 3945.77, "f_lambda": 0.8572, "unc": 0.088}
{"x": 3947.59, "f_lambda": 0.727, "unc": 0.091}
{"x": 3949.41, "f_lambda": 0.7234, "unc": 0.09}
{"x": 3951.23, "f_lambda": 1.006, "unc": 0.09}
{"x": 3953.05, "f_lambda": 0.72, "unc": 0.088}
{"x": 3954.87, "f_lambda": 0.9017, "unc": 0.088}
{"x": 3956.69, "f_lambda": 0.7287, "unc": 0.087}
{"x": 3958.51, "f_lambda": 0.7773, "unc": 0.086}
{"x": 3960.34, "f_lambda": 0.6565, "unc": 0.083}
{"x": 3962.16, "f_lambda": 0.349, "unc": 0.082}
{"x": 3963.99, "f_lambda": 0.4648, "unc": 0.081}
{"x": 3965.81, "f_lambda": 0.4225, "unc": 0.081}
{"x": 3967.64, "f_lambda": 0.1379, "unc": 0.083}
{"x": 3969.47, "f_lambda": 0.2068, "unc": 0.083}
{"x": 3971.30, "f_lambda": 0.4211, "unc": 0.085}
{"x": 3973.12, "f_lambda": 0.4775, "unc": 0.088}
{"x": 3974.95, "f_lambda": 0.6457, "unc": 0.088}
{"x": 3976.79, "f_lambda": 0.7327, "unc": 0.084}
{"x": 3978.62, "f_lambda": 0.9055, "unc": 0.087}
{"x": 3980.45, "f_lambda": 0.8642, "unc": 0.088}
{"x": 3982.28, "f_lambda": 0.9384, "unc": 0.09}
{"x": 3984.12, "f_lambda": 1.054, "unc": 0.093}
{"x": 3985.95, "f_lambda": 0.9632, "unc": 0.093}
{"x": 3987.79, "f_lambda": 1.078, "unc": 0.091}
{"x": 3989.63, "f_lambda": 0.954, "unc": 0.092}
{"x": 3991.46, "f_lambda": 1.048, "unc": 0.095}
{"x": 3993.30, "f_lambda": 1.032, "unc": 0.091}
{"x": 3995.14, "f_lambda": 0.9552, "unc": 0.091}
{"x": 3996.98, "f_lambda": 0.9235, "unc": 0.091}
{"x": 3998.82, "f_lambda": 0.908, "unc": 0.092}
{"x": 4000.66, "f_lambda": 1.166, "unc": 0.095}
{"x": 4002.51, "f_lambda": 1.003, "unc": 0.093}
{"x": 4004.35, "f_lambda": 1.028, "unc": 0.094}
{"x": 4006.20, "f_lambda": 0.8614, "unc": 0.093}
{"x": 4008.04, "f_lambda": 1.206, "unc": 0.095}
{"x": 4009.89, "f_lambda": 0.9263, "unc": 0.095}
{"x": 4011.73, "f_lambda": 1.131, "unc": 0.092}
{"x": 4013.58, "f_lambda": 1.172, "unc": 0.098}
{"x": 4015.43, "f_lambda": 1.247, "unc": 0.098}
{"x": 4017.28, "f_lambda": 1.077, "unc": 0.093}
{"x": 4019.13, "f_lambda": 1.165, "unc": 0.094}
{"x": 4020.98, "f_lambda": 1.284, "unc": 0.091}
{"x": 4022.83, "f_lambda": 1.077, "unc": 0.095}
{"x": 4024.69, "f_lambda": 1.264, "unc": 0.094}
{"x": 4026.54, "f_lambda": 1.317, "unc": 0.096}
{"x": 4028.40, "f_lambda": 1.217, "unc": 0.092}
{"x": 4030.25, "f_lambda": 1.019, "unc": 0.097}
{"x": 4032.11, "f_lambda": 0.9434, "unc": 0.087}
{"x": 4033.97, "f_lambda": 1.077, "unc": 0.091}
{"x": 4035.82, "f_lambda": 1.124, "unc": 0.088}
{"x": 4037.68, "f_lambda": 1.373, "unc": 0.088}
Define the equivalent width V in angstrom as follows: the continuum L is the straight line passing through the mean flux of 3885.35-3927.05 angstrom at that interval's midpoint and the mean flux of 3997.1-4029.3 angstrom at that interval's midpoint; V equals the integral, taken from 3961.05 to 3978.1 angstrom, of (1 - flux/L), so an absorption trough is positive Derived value 9.28 angstrom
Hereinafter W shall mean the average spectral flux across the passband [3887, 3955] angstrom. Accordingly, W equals 0.676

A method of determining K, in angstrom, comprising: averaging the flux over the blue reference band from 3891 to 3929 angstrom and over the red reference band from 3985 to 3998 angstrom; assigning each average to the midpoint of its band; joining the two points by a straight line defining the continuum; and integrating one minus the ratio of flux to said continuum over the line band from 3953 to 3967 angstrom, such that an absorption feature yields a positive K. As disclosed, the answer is 4.5 angstrom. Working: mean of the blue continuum 0.776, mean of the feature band 0.612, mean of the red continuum 0.993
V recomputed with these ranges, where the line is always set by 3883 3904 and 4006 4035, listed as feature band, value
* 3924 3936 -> 6.26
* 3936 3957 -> 5.31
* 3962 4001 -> 9.88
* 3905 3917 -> -1.37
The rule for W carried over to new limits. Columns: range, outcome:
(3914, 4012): 0.721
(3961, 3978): 0.44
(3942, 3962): 0.731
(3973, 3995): 0.908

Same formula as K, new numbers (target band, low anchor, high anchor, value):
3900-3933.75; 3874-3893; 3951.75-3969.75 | -3.4 angstrom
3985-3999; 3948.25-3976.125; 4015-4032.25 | -2.0 angstrom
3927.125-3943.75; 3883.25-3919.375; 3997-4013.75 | 9.1 angstrom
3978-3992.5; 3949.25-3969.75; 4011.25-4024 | -2.2 angstrom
